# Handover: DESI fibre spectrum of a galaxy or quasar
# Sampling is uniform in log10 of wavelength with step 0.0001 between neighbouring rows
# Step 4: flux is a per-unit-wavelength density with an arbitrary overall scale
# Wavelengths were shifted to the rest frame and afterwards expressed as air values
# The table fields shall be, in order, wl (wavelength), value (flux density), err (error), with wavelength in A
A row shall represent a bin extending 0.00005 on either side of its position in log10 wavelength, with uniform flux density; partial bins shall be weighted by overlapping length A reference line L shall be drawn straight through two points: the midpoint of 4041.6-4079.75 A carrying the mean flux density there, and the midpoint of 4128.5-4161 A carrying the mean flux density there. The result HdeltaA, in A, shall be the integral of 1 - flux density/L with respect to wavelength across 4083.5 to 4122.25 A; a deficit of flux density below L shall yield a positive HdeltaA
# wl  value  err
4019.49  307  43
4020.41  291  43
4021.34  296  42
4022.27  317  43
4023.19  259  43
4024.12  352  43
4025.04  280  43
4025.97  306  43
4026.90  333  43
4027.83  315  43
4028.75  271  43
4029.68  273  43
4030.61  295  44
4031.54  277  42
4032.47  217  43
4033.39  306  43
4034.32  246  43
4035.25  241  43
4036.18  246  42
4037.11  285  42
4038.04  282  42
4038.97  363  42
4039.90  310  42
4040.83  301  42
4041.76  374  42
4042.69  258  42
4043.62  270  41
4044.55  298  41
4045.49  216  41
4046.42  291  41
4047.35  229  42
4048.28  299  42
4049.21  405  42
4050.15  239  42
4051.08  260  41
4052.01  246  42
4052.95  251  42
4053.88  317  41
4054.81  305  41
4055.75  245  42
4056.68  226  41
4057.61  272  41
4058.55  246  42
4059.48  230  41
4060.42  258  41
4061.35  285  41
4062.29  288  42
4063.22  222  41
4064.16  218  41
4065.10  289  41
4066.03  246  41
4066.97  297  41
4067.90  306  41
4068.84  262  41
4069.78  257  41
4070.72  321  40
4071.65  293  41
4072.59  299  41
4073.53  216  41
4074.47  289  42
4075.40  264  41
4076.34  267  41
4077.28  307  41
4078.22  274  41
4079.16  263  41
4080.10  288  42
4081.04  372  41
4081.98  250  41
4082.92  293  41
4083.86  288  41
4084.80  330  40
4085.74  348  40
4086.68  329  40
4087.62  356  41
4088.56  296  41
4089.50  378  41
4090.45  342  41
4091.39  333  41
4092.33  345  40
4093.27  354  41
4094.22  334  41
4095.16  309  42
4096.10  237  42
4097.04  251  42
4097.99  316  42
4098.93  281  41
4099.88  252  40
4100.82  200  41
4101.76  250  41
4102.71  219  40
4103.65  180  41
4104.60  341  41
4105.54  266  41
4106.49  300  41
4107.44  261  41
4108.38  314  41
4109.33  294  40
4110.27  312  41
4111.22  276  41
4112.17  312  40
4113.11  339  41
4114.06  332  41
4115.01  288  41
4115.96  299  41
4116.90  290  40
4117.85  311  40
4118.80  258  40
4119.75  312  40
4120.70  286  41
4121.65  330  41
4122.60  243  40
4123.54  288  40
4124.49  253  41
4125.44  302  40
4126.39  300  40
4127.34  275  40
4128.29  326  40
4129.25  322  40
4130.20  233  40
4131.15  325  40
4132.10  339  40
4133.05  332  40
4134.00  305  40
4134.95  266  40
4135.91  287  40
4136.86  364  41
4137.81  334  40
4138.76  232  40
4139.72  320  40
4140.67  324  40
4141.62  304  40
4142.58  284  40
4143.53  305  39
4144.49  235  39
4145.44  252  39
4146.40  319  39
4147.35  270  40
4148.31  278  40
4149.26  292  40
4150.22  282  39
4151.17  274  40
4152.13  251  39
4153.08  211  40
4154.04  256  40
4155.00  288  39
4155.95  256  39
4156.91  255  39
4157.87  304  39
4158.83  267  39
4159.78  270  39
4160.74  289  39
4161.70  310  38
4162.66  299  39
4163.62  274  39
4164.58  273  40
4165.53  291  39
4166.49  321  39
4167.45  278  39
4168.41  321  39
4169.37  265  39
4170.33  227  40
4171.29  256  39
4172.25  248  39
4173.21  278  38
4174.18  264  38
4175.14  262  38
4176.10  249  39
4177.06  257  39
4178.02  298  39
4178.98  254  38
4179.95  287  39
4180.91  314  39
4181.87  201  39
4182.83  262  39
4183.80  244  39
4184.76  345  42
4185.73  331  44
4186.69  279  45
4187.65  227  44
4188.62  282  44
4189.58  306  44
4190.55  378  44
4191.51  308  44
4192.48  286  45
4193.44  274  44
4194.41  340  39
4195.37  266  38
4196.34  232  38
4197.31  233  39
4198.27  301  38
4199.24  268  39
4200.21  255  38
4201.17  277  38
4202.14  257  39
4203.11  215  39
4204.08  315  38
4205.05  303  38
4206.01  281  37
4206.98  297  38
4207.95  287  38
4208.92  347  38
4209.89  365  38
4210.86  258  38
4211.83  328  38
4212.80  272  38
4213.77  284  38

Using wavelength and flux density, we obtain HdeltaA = -2.68 A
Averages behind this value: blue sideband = 272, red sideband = 286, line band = 299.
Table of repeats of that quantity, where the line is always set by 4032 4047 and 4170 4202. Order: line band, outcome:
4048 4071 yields 0.8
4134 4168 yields -0.8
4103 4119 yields -0.8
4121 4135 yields -1.0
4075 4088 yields -1.0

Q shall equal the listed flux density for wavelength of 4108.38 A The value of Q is 314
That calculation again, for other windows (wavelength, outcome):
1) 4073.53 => 216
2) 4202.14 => 257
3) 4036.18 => 246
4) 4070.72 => 321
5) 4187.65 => 227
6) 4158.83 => 267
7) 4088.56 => 296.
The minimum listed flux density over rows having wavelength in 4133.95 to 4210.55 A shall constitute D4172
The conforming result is 201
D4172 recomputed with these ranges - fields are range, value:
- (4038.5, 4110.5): 180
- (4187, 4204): 215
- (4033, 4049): 216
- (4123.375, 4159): 211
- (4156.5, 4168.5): 255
